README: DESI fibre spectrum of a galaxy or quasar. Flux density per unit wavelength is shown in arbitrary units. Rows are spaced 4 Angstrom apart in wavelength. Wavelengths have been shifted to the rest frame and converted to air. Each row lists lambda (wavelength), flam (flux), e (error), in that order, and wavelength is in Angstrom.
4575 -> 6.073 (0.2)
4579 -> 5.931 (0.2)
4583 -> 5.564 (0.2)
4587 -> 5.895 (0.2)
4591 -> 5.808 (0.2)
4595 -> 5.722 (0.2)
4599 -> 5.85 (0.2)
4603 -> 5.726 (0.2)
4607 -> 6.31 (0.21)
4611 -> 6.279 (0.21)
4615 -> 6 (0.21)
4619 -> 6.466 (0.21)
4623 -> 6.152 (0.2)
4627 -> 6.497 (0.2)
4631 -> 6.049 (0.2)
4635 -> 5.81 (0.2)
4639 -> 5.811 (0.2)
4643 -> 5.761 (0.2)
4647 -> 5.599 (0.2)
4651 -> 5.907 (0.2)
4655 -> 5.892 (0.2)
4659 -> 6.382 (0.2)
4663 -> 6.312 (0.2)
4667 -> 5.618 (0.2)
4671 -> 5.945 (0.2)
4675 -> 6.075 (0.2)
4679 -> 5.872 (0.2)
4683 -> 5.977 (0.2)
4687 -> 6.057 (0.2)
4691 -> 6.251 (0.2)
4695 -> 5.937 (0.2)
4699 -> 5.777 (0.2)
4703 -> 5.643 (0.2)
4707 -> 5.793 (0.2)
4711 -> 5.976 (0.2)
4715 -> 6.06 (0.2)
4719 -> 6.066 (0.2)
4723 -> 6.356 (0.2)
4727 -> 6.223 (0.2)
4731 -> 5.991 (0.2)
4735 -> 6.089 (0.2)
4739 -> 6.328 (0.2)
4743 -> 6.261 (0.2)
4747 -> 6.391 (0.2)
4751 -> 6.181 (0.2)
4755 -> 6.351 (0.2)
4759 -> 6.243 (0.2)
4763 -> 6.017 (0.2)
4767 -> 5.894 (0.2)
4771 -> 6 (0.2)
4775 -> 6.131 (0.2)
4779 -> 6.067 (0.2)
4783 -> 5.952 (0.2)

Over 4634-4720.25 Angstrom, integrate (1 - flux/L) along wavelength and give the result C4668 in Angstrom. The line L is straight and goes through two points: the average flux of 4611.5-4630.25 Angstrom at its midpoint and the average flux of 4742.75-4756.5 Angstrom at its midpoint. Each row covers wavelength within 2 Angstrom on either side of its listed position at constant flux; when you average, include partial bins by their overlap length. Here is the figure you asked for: 4.7 Angstrom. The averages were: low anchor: 6.26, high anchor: 6.3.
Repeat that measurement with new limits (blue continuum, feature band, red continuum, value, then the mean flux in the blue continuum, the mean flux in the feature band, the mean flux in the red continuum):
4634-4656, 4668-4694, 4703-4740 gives -0.4 Angstrom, 5.79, 6.01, 6.07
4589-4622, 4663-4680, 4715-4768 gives 0.5 Angstrom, 6.02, 5.93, 6.18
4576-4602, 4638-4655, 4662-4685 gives 0.4 Angstrom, 5.8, 5.78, 5.95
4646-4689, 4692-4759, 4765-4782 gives -1.1 Angstrom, 5.98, 6.1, 6.02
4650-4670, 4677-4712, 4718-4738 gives 1.0 Angstrom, 6.02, 5.92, 6.16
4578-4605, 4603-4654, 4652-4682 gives -1.3 Angstrom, 5.78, 6.04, 6.01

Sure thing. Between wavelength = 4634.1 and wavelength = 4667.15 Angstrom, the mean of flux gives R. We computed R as 5.92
